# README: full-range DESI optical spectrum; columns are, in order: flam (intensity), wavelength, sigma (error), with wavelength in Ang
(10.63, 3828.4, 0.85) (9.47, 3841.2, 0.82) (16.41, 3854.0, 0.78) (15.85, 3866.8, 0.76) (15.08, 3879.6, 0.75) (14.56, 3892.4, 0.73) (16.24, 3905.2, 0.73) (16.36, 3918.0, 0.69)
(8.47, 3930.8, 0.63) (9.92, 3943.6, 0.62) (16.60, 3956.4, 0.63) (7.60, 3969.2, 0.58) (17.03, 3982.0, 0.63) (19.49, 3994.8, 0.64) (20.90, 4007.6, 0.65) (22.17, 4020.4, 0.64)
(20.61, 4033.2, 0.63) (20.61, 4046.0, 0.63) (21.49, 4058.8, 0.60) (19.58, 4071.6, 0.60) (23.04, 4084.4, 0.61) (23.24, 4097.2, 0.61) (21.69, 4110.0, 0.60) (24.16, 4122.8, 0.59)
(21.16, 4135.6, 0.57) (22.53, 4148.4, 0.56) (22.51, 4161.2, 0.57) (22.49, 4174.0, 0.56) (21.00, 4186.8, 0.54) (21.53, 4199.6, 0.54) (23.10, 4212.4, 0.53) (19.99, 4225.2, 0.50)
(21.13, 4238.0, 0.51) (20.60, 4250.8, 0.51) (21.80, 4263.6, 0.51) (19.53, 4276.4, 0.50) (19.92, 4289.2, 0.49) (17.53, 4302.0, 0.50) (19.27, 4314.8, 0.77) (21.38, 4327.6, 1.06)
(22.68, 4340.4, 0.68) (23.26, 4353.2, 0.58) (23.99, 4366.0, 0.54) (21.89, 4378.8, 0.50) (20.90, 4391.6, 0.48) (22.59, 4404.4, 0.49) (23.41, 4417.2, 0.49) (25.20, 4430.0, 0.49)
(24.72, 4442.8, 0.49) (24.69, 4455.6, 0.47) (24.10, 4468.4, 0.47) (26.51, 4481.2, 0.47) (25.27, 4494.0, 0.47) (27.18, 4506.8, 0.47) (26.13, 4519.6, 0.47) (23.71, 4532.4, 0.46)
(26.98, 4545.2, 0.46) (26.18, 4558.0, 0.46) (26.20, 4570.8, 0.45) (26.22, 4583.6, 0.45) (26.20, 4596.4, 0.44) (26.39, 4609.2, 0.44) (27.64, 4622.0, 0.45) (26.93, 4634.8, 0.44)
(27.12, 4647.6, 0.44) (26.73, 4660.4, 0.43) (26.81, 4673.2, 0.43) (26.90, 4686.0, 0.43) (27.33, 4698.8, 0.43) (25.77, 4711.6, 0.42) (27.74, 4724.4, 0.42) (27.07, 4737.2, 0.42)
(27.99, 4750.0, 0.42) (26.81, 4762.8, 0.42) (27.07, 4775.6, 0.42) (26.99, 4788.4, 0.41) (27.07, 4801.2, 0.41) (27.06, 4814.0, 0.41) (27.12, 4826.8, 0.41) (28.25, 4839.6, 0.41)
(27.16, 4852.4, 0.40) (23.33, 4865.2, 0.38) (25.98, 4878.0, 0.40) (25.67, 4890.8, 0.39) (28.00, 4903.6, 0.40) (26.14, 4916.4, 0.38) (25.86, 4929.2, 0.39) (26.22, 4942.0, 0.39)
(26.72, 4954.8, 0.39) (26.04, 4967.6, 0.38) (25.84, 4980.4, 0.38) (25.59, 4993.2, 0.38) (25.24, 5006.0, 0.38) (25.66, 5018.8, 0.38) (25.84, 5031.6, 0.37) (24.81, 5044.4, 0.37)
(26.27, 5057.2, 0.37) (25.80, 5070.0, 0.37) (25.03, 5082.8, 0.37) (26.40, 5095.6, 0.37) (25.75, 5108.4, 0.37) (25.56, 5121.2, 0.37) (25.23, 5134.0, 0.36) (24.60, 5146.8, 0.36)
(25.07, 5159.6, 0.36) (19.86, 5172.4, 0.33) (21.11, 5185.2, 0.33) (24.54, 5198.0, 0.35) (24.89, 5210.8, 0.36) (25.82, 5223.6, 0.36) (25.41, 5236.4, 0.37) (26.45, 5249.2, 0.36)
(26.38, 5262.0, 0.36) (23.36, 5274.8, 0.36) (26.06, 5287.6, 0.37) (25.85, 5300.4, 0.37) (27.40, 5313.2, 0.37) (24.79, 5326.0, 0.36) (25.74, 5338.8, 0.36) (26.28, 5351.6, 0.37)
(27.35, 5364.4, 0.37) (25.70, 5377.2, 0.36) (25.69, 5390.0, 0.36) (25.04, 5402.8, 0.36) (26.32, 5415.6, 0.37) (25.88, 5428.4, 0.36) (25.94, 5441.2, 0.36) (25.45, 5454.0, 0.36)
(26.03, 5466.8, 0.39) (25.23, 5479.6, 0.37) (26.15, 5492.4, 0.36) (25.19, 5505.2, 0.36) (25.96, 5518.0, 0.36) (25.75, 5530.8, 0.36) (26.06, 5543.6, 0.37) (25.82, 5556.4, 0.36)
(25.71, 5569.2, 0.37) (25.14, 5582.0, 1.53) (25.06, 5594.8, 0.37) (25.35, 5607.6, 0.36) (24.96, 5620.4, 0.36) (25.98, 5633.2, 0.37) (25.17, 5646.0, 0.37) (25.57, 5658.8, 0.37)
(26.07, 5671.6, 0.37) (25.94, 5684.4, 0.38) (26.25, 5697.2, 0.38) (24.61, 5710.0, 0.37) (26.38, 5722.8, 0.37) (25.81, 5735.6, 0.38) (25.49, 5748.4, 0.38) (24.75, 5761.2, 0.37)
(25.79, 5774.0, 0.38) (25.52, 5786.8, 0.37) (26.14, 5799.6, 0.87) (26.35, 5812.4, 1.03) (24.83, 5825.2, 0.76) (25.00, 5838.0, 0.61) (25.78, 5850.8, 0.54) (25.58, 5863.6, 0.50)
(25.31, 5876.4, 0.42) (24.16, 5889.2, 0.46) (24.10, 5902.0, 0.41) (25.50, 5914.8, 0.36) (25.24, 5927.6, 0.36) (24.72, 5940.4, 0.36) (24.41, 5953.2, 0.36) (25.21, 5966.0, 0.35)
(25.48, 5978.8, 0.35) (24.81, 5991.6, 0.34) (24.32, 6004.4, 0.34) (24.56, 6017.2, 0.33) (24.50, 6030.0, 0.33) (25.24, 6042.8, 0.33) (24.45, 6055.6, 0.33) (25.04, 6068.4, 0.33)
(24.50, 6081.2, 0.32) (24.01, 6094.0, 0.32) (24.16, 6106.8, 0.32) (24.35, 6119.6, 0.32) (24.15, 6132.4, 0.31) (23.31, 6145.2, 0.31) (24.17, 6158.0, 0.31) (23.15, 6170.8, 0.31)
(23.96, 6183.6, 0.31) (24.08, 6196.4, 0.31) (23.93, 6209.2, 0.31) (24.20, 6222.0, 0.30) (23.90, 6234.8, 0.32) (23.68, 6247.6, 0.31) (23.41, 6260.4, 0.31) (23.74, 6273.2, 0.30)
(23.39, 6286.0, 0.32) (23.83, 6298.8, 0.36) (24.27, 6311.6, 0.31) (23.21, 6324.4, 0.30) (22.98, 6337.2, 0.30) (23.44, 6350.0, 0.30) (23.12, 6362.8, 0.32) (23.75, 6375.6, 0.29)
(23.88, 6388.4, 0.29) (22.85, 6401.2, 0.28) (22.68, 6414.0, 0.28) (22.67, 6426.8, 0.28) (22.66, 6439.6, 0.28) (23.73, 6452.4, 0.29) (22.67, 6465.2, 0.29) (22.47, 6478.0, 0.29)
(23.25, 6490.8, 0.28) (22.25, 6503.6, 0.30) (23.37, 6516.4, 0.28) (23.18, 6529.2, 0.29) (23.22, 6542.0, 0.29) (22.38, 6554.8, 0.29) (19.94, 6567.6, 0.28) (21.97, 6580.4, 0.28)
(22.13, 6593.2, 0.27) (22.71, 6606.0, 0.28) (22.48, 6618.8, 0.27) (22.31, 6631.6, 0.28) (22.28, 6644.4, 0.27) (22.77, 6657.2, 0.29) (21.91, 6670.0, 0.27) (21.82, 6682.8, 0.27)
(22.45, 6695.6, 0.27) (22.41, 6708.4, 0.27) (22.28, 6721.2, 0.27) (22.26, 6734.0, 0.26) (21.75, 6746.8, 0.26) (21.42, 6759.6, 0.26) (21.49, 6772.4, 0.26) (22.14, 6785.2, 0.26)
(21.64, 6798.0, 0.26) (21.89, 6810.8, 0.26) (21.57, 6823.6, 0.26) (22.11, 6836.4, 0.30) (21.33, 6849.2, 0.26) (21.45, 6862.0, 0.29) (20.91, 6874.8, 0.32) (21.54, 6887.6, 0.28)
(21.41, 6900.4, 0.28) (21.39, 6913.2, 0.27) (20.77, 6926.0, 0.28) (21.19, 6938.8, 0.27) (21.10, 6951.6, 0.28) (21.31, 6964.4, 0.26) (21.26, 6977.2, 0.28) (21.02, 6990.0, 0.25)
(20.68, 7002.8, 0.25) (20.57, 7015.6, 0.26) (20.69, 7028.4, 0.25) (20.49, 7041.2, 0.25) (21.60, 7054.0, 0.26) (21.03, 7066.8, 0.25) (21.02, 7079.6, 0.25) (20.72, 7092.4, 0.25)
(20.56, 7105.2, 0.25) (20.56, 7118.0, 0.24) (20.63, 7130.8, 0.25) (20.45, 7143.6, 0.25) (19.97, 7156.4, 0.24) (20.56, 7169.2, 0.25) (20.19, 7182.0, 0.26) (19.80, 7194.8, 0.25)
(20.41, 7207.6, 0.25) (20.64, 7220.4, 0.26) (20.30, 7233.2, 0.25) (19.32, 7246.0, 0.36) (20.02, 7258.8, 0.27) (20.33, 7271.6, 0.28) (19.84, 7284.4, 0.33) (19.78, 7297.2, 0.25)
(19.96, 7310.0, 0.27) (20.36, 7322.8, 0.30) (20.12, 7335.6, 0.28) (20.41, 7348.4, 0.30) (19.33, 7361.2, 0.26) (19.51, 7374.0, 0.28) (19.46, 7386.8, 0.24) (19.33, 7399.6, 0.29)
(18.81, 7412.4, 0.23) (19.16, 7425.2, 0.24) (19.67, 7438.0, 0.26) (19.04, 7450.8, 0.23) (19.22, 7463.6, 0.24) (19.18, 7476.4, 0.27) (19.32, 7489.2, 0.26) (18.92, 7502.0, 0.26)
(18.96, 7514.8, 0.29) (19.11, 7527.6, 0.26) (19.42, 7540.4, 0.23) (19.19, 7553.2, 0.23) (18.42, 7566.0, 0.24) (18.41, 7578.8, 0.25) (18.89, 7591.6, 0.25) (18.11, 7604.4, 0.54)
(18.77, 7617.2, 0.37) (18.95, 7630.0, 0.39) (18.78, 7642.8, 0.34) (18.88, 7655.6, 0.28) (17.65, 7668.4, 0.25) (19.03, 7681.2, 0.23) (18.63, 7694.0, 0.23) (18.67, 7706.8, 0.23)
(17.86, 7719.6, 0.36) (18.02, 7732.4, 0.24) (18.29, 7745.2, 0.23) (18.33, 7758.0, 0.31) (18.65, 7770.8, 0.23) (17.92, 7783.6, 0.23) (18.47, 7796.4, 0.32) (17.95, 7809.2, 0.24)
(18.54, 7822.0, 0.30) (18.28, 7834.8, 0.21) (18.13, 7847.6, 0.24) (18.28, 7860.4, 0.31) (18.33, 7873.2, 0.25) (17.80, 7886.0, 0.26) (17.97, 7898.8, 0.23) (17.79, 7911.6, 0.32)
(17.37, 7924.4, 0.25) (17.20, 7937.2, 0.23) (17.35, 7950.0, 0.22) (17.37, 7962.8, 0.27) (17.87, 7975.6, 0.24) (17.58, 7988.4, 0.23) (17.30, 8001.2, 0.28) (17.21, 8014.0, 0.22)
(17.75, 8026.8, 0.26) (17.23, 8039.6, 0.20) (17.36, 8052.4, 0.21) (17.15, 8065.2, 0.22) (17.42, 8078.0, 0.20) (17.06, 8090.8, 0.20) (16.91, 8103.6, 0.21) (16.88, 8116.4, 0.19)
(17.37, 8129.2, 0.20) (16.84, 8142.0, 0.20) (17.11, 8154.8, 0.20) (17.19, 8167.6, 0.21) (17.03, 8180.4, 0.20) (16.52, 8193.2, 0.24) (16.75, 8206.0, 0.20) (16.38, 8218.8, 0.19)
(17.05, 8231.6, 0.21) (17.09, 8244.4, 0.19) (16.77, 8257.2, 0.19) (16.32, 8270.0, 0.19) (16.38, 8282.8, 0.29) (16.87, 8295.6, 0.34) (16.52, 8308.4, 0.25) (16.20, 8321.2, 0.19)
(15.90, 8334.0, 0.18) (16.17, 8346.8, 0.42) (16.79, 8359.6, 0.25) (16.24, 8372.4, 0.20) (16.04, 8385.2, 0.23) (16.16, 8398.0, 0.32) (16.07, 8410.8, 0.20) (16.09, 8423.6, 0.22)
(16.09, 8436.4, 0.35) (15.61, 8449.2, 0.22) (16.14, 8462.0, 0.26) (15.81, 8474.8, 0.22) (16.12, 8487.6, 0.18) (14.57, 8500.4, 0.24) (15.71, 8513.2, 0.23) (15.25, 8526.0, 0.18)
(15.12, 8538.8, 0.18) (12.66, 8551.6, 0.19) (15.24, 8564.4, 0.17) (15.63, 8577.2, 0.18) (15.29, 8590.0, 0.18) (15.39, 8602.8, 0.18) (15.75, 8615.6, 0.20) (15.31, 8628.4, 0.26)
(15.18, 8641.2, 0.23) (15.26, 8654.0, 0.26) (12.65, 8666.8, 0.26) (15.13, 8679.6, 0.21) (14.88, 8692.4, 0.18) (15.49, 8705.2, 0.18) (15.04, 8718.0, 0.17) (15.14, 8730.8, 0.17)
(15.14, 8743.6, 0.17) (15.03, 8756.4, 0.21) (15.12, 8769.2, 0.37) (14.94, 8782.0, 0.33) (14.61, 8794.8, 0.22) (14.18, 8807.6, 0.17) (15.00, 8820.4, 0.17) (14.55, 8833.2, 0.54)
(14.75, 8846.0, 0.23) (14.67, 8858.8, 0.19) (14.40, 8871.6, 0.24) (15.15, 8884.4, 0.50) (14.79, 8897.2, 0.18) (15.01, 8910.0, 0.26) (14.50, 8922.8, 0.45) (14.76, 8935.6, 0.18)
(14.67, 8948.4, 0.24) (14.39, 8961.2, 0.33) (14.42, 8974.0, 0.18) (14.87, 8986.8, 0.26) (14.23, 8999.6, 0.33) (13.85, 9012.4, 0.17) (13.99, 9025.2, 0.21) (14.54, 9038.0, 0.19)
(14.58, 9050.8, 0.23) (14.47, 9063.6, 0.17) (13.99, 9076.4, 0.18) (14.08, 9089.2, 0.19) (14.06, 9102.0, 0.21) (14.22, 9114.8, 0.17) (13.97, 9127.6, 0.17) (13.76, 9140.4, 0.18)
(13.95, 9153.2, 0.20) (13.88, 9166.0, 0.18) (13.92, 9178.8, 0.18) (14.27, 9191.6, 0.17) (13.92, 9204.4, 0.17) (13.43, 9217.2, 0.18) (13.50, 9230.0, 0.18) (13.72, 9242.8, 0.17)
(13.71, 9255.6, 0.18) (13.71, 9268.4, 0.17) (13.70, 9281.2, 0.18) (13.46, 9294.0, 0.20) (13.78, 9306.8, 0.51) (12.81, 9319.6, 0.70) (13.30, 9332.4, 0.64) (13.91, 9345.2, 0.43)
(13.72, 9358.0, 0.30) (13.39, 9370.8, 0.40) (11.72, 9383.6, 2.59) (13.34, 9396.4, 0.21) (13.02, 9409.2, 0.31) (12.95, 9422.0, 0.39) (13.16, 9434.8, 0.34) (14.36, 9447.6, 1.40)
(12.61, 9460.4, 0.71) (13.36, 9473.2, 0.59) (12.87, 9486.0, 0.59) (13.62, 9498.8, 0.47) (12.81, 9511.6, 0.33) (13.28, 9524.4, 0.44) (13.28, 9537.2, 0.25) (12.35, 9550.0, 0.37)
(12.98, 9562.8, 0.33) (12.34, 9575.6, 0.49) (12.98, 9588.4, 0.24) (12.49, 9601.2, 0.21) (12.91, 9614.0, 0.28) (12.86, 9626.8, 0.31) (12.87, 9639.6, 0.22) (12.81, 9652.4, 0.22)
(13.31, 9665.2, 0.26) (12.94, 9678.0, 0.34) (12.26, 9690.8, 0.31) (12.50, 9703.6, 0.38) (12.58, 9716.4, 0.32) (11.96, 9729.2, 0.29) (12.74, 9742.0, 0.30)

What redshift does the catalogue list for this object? 0.00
